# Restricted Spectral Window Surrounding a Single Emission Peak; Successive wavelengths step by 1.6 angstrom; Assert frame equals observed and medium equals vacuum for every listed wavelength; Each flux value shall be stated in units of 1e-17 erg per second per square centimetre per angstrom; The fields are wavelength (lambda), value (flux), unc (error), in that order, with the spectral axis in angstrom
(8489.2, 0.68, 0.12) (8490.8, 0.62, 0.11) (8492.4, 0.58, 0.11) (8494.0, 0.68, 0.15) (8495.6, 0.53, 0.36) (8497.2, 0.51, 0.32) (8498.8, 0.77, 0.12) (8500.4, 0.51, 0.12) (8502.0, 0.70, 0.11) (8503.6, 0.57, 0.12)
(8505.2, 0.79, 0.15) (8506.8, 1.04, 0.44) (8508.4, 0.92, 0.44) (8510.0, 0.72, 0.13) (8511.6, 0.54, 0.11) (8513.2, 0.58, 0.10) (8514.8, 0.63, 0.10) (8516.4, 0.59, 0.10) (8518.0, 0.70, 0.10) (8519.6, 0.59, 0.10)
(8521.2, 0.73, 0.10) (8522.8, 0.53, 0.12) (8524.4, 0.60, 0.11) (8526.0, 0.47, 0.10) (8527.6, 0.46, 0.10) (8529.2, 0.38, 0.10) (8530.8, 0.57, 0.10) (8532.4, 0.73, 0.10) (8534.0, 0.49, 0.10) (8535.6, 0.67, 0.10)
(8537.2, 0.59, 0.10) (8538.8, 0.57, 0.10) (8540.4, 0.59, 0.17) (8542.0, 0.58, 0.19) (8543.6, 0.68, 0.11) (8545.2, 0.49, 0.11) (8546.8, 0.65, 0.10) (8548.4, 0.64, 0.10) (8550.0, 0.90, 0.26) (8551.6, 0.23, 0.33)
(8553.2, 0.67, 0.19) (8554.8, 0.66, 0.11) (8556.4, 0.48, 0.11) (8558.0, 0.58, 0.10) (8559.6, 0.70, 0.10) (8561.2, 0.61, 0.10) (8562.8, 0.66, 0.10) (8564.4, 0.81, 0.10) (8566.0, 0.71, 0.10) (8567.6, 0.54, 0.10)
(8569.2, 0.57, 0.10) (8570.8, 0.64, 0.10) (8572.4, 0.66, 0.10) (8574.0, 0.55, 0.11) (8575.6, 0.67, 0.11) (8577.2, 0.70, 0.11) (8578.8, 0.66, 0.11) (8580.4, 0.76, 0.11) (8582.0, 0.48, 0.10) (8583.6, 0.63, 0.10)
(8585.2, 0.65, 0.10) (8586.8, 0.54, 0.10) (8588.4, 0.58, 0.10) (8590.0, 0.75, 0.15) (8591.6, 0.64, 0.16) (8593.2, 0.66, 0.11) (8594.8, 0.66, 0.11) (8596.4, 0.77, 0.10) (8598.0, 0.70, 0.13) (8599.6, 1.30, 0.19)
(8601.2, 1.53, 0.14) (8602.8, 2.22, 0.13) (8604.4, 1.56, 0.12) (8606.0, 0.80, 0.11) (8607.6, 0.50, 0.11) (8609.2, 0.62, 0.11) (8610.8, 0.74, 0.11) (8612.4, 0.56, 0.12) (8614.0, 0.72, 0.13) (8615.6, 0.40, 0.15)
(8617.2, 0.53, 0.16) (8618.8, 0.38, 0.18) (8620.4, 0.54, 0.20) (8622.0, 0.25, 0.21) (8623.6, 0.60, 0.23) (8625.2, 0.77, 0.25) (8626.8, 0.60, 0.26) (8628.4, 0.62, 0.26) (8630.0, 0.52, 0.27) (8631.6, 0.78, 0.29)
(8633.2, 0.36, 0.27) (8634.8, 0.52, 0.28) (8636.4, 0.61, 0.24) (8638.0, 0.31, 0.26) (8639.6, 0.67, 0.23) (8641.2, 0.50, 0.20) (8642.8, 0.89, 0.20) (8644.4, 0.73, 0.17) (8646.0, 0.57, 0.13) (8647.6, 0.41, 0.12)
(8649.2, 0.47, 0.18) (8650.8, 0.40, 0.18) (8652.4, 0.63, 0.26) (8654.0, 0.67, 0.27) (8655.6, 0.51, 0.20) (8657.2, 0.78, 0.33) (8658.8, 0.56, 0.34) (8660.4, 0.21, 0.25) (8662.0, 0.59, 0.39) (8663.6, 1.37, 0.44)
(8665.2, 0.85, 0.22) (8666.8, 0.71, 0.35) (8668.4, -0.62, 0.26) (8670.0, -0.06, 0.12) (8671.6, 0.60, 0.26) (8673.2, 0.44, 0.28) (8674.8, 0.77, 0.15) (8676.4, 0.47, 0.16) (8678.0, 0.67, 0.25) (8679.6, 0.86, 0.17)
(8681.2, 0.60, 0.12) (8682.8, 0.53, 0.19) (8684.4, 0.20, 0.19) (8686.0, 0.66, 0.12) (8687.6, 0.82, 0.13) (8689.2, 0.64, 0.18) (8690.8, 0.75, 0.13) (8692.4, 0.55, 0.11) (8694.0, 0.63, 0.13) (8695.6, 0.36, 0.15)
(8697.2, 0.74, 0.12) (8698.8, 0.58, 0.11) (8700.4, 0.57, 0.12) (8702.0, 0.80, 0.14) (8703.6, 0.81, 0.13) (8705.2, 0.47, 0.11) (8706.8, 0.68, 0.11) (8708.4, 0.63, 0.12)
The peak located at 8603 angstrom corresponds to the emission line H-beta 4861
